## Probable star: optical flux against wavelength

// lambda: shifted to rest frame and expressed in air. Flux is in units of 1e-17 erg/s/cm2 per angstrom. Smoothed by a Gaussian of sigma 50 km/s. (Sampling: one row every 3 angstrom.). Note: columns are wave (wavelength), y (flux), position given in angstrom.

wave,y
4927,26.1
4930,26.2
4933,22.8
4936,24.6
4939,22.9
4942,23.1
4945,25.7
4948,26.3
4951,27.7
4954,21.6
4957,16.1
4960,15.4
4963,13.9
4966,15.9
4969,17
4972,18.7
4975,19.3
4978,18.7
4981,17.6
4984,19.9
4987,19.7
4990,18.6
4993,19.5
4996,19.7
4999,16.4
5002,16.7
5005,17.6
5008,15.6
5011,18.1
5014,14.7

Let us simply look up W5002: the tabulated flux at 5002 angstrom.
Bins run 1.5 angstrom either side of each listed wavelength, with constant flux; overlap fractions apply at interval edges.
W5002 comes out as 16.7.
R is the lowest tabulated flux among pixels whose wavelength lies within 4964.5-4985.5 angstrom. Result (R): 15.9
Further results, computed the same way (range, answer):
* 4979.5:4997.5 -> 17.6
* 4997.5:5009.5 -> 15.6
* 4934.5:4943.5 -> 22.9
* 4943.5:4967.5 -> 13.9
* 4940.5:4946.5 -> 23.1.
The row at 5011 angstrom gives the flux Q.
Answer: 18.1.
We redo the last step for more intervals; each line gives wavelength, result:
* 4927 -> 26.1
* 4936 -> 24.6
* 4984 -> 19.9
